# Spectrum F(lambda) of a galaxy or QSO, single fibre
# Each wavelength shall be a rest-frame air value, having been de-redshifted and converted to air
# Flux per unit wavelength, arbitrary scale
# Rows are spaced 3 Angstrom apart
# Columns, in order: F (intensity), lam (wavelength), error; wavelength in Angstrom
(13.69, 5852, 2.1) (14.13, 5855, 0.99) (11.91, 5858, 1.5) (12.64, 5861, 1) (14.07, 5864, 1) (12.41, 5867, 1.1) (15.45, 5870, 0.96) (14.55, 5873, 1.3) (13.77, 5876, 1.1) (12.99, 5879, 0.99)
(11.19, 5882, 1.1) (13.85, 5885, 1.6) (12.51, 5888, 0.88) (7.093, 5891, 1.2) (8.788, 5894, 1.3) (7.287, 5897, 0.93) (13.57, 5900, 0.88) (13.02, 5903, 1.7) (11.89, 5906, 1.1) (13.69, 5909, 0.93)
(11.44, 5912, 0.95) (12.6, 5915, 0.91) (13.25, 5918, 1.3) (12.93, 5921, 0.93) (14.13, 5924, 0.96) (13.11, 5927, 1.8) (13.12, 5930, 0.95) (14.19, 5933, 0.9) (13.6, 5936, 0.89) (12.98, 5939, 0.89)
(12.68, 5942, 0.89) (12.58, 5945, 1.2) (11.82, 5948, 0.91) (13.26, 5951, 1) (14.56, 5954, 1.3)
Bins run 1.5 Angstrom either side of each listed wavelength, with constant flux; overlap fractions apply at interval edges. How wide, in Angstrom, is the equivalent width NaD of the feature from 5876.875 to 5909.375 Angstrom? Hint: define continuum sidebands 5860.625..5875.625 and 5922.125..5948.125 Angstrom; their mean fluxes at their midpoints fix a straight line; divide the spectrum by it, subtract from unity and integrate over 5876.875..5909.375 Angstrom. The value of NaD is 5.3 Angstrom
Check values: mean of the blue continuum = 13.9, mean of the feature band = 11.4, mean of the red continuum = 13.2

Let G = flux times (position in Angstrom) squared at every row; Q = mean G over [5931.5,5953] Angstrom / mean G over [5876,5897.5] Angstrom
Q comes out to 1.22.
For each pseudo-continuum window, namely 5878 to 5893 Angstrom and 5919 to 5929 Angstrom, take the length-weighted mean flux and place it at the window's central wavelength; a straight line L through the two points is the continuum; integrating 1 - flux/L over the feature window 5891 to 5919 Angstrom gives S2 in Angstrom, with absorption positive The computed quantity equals 2.2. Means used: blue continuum 11.4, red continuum 13.4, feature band 11.5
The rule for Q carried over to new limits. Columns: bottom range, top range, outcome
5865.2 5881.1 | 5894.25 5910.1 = 0.85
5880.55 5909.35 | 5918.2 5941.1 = 1.21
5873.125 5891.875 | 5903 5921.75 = 1.04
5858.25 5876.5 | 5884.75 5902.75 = 0.77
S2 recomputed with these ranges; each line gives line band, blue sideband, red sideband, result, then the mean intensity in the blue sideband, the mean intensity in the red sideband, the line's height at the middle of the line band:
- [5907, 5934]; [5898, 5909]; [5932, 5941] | 0.0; 12.7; 13.5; 13.1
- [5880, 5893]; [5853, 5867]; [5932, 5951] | 1.9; 13.1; 13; 13.1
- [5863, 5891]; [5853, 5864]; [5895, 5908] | -1.5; 13.1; 11.4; 12.4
